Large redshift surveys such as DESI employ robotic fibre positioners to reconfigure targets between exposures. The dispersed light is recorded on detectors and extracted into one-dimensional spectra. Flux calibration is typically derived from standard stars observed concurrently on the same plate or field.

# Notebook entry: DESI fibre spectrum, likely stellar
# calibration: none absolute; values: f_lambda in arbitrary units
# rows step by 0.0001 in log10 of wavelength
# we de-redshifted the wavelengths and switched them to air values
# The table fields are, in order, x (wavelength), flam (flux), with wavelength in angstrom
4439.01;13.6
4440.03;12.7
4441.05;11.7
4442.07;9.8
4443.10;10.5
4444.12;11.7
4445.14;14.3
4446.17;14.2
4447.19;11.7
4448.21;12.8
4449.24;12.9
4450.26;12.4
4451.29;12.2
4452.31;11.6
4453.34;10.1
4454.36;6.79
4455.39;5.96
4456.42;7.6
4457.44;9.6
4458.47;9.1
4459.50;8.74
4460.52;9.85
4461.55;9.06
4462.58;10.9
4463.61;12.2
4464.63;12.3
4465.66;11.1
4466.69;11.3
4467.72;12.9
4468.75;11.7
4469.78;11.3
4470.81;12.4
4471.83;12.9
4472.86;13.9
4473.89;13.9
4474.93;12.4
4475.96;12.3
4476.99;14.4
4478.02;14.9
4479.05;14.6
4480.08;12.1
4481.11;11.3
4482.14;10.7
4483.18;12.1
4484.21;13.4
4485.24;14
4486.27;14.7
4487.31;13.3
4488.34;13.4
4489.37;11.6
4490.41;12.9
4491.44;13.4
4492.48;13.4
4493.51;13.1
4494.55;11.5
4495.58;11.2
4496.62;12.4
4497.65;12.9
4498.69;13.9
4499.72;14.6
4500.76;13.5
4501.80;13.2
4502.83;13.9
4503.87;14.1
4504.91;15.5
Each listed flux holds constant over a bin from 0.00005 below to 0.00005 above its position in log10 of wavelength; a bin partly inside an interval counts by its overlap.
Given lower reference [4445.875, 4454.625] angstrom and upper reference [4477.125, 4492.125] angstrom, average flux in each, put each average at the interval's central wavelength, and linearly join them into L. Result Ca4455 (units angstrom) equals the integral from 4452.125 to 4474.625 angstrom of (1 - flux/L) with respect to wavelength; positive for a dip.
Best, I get 2.88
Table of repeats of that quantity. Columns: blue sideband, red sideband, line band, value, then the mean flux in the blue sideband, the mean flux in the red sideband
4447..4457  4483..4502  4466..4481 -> -1.3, 10.4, 13.1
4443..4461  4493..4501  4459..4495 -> -1.5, 10.7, 12.9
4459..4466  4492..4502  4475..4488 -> -1.4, 10.6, 13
